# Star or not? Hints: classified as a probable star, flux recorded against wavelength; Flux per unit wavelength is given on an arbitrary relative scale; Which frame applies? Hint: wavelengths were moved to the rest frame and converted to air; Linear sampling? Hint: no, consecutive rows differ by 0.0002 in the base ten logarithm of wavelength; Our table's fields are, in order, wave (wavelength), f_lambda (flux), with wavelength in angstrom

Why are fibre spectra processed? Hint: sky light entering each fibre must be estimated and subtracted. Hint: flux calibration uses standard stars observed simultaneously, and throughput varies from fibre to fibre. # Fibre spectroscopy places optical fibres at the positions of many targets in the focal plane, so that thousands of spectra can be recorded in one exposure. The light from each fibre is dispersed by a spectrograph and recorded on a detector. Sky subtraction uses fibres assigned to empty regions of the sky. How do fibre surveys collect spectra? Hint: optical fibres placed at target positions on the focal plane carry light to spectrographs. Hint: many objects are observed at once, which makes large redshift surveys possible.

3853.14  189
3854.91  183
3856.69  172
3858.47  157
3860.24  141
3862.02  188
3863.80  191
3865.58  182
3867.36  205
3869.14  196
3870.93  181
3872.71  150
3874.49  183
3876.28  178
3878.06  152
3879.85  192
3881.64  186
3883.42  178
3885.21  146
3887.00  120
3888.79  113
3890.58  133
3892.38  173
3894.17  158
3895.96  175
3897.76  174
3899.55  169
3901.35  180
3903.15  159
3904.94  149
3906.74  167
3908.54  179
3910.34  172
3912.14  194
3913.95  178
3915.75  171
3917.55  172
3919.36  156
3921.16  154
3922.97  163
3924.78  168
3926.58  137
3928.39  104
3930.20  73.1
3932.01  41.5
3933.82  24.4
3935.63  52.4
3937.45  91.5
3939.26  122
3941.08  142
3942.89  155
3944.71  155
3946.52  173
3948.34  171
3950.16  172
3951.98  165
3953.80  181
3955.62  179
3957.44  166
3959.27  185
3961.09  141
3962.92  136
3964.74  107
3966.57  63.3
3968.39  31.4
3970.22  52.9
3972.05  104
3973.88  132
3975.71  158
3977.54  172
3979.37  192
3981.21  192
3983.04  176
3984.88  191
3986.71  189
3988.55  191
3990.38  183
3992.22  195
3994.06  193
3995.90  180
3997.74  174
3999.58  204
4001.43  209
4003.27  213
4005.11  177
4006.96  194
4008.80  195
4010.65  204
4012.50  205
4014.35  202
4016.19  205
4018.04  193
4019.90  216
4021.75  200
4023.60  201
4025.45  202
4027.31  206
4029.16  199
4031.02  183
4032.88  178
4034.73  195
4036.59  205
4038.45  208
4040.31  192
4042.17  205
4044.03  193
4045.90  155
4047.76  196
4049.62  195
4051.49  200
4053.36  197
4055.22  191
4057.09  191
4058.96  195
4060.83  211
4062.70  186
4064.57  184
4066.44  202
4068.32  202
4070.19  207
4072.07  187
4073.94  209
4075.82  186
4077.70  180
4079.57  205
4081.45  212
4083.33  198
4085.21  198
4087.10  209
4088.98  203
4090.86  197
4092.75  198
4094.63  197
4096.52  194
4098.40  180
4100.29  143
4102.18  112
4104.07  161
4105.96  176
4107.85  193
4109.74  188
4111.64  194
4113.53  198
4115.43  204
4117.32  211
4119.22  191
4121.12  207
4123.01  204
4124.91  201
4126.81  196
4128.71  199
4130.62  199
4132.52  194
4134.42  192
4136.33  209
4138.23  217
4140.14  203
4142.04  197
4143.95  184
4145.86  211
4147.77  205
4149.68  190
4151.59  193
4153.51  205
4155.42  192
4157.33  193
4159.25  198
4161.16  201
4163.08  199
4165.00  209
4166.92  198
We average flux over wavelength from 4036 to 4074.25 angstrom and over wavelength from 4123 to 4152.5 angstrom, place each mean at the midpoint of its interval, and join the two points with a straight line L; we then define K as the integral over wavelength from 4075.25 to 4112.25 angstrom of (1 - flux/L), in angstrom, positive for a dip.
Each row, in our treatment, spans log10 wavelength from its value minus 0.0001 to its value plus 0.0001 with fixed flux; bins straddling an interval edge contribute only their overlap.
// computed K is 2.10 angstrom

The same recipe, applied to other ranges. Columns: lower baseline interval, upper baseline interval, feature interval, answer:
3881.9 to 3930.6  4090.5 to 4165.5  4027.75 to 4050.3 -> -1.69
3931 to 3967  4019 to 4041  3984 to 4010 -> -3.14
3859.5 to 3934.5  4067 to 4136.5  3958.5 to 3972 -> 5.39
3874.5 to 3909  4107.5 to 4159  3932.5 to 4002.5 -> 9.93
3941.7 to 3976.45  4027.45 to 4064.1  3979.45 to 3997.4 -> -3.51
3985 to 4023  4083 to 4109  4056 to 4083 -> -1.53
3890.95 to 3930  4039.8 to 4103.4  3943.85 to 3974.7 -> 6.25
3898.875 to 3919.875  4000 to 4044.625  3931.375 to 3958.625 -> 6.97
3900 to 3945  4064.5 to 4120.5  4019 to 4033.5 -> -2.40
